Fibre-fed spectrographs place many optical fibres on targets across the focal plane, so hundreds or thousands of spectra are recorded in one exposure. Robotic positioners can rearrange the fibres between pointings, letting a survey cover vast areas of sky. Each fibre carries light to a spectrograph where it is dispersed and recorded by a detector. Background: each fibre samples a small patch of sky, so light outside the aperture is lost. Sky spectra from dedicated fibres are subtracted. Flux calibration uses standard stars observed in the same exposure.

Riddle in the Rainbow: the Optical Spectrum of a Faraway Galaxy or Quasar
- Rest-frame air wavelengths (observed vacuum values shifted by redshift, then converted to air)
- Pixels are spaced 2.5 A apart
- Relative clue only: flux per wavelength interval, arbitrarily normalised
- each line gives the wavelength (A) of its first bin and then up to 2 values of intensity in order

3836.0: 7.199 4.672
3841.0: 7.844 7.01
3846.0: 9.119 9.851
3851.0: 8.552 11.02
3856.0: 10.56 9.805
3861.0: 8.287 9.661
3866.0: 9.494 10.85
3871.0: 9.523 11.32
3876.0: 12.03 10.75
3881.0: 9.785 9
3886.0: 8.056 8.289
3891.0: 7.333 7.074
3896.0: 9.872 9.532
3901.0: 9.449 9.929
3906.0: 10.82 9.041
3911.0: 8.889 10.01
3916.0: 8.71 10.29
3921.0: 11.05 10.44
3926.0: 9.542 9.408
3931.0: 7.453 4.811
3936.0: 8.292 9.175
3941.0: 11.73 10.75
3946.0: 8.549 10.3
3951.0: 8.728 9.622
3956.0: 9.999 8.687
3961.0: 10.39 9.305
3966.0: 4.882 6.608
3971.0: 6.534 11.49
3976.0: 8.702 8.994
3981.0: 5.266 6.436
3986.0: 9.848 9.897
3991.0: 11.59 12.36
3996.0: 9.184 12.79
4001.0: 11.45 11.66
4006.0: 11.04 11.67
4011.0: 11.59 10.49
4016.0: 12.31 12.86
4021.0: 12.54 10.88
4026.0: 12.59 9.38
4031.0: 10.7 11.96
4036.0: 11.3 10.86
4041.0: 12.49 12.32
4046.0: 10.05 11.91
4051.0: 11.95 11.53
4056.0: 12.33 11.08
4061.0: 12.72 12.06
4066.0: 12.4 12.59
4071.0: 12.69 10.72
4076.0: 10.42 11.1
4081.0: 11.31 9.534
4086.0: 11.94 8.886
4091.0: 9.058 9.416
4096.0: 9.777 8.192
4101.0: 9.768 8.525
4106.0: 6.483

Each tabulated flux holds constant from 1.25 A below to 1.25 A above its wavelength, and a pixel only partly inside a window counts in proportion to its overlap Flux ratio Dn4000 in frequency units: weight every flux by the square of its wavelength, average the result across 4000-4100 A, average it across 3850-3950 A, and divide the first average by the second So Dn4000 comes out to 1.28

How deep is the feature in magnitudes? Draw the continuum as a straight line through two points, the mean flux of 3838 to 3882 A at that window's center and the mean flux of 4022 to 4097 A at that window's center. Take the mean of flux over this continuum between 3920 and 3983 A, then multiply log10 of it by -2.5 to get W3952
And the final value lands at 0.17 mag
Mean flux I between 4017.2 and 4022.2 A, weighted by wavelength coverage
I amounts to 12.7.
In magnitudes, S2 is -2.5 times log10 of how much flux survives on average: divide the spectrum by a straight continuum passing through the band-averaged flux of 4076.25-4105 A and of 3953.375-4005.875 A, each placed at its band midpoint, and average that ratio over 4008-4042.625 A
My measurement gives -0.21 mag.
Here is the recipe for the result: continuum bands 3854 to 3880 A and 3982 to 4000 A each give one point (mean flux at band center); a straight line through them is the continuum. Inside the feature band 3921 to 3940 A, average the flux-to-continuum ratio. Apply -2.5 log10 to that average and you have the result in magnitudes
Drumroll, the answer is 0.18 mag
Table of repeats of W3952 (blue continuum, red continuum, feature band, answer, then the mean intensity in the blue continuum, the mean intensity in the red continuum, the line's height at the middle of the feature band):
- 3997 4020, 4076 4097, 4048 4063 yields -0.110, 11.7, 10.1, 10.8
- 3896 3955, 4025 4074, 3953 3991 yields 0.202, 9.43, 11.7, 10.3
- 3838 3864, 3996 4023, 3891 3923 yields 0.042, 8.85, 11.7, 9.86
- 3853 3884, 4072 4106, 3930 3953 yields 0.130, 10.2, 9.79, 10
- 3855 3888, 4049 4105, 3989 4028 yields -0.106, 9.89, 10.8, 10.5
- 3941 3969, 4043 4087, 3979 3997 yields 0.072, 9.08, 11.6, 9.83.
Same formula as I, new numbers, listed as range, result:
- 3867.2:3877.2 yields 10.9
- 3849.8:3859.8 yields 9.98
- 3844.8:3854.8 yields 9.64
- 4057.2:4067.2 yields 12.1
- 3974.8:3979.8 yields 8.81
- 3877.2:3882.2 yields 10.3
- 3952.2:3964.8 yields 9.58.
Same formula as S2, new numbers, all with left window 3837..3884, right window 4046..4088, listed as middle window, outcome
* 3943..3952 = 0.09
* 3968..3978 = 0.24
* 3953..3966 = 0.14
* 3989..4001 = -0.06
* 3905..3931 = 0.03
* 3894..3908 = 0.01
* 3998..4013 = -0.06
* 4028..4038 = 0.02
